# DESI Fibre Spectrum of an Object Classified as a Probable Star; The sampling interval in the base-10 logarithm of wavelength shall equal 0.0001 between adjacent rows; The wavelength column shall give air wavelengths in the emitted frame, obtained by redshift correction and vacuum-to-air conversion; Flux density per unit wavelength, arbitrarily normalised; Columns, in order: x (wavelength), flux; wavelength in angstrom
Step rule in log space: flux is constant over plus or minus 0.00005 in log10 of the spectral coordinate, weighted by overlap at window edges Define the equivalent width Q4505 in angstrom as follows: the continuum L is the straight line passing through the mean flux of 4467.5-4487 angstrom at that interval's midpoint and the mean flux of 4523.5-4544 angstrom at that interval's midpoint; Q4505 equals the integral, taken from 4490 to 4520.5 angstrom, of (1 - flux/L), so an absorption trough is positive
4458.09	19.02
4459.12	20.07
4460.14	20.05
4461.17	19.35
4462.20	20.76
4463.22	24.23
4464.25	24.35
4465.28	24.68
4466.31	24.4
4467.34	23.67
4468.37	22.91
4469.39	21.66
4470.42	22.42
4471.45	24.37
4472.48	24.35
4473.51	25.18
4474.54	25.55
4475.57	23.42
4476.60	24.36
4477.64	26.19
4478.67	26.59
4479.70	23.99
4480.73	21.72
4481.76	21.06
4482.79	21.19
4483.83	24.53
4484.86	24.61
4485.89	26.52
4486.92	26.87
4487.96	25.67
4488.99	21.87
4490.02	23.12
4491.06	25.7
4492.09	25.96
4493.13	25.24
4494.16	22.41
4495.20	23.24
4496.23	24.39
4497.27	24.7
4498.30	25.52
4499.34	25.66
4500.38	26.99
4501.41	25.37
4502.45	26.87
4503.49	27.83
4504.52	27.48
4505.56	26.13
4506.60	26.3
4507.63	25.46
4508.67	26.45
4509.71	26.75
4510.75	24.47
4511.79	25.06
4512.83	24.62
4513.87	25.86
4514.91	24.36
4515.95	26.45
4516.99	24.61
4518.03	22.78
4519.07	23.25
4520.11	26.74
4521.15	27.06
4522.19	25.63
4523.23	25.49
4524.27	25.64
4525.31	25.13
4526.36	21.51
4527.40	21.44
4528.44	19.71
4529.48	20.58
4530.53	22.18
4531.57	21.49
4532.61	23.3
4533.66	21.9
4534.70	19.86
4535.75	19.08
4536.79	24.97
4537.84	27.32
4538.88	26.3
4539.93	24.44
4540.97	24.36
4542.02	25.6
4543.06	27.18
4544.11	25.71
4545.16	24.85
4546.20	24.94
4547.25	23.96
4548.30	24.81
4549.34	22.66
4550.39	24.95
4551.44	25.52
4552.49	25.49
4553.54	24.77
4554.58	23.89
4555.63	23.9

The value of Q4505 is -2.2 angstrom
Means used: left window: 24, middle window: 25.3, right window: 23.3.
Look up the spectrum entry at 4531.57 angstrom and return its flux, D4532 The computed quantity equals 21.49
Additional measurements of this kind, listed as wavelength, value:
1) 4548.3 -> 24.81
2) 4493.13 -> 25.24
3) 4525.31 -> 25.13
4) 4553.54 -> 24.77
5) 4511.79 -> 25.06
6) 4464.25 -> 24.35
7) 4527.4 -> 21.44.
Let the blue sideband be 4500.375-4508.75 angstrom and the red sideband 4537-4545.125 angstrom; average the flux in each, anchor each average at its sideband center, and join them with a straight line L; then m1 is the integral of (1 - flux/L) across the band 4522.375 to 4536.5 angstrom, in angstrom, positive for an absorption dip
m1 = 2.0 angstrom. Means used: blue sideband 26.5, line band 22.2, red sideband 25.7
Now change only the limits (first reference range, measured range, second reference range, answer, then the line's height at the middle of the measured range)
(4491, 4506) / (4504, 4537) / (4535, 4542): 1.06 angstrom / 24.9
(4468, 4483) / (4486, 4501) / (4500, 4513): 0.17 angstrom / 25.1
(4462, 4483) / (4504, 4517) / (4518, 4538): -1.32 angstrom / 23.4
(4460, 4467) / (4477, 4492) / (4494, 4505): 0.04 angstrom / 24.4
